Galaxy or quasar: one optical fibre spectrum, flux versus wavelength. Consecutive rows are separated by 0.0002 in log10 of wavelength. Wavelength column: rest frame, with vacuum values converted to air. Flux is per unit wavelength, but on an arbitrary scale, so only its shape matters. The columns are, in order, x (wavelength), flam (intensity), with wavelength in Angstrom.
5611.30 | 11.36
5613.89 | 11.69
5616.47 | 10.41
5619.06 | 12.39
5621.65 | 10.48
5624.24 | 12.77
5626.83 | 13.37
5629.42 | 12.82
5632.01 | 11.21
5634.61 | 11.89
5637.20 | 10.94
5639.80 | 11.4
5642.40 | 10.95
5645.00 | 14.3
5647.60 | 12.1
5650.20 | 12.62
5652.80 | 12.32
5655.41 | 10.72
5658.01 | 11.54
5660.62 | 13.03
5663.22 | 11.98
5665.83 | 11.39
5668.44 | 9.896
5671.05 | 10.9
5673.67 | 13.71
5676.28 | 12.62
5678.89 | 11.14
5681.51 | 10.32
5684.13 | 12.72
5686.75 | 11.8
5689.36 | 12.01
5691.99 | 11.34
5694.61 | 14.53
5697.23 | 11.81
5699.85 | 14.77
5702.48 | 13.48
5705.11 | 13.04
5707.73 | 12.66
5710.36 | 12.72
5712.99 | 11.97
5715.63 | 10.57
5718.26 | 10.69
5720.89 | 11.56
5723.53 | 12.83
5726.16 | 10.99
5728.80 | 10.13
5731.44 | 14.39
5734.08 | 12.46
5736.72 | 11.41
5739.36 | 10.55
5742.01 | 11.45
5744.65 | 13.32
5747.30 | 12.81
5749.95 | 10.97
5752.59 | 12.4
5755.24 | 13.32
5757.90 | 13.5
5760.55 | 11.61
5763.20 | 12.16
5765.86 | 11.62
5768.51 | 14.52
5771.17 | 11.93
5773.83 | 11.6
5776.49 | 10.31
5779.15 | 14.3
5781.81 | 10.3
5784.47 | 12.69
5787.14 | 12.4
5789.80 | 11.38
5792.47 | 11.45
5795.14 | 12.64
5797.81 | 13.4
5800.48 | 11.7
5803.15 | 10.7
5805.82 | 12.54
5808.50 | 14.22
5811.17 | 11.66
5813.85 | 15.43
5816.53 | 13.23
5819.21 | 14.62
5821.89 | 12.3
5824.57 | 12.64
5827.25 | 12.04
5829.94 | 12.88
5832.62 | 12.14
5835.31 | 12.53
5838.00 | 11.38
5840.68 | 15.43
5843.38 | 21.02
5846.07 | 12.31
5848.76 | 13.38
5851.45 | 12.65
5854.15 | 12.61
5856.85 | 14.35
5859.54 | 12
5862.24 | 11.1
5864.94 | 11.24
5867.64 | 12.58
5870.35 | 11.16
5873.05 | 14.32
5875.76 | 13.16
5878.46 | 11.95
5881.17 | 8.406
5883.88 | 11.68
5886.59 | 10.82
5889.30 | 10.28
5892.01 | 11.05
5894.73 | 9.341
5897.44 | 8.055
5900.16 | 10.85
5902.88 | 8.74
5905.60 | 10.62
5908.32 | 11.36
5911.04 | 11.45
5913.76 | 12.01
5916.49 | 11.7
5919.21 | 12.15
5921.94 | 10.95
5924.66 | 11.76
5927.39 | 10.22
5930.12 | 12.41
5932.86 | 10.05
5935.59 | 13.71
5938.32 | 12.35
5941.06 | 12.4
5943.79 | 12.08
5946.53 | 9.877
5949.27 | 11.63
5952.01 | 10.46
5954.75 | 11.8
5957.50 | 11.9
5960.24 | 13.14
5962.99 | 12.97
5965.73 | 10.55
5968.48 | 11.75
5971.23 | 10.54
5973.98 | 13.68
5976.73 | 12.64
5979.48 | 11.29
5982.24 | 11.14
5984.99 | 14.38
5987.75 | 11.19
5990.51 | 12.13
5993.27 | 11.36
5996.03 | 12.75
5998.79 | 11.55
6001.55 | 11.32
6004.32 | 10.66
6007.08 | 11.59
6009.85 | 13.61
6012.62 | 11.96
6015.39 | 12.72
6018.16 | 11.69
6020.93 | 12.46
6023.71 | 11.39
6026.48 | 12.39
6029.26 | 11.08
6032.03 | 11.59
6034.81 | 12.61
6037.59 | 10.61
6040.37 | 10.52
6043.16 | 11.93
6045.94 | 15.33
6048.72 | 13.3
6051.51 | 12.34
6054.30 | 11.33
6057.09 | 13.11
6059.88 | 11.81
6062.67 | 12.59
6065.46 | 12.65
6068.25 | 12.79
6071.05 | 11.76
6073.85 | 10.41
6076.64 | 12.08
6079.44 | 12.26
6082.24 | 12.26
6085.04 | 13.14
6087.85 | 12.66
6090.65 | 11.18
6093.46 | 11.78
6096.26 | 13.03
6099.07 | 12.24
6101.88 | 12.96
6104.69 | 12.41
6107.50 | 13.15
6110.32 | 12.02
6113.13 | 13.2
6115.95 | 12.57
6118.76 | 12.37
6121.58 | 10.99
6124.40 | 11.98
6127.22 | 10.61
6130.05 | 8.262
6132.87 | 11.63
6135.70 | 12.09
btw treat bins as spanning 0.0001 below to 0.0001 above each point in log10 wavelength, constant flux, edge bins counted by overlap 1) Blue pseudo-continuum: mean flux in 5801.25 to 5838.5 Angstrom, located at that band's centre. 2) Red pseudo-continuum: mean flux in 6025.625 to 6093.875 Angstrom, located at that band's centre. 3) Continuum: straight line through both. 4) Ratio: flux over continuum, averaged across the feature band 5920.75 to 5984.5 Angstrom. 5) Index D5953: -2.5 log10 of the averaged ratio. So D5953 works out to 0.06 mag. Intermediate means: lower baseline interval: 12.8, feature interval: 11.7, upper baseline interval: 12.1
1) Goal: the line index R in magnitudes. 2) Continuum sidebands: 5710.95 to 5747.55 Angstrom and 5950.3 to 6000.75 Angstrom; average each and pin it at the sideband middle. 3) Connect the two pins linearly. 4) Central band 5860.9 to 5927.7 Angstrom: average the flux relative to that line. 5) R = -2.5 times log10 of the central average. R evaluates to 0.08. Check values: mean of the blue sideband 11.8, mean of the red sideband 11.9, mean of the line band 11.1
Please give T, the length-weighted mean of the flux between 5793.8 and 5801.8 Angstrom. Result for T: 12.6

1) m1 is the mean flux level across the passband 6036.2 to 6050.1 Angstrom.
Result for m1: 12.3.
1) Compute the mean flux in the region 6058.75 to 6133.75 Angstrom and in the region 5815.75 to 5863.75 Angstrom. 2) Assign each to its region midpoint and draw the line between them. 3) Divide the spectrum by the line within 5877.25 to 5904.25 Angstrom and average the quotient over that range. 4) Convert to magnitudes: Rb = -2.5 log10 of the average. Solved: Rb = 0.27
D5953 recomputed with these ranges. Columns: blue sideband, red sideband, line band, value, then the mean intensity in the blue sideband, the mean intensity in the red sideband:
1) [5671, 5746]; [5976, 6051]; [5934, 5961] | 0.016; 12.2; 12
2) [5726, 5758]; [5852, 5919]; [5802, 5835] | -0.104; 12.1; 11.3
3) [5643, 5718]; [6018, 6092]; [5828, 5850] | -0.140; 12.2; 12.1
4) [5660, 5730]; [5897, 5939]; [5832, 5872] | -0.145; 12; 11.2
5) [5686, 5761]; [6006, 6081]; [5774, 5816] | -0.010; 12.3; 12.1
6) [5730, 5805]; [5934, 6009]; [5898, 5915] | 0.123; 12.2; 11.9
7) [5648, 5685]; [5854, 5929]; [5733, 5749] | -0.033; 11.8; 11.3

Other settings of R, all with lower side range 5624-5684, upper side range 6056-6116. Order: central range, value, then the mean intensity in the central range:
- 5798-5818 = -0.07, 12.8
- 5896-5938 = 0.10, 11.1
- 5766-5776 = -0.03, 12.4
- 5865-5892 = 0.05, 11.6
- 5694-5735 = -0.04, 12.4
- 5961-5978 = 0.02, 12.1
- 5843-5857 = -0.15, 13.9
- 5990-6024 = 0.03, 11.9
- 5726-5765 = -0.01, 12.1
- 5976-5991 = 0.01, 12.1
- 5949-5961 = 0.04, 11.7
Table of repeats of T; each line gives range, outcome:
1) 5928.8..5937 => 12.1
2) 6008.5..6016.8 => 12.8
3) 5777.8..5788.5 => 12.4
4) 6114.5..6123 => 12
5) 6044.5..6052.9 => 13.7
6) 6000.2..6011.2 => 11.8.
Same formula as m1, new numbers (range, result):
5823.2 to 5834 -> 12.4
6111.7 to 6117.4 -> 12.9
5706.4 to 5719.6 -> 11.7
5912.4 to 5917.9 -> 11.9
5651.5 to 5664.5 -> 11.9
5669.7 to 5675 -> 12.3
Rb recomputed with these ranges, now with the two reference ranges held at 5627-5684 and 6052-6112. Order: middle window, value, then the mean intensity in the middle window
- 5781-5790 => 0.01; 11.8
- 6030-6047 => 0.02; 12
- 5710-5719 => 0.05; 11.4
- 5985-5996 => 0.01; 12.1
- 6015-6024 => 0.01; 12.1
